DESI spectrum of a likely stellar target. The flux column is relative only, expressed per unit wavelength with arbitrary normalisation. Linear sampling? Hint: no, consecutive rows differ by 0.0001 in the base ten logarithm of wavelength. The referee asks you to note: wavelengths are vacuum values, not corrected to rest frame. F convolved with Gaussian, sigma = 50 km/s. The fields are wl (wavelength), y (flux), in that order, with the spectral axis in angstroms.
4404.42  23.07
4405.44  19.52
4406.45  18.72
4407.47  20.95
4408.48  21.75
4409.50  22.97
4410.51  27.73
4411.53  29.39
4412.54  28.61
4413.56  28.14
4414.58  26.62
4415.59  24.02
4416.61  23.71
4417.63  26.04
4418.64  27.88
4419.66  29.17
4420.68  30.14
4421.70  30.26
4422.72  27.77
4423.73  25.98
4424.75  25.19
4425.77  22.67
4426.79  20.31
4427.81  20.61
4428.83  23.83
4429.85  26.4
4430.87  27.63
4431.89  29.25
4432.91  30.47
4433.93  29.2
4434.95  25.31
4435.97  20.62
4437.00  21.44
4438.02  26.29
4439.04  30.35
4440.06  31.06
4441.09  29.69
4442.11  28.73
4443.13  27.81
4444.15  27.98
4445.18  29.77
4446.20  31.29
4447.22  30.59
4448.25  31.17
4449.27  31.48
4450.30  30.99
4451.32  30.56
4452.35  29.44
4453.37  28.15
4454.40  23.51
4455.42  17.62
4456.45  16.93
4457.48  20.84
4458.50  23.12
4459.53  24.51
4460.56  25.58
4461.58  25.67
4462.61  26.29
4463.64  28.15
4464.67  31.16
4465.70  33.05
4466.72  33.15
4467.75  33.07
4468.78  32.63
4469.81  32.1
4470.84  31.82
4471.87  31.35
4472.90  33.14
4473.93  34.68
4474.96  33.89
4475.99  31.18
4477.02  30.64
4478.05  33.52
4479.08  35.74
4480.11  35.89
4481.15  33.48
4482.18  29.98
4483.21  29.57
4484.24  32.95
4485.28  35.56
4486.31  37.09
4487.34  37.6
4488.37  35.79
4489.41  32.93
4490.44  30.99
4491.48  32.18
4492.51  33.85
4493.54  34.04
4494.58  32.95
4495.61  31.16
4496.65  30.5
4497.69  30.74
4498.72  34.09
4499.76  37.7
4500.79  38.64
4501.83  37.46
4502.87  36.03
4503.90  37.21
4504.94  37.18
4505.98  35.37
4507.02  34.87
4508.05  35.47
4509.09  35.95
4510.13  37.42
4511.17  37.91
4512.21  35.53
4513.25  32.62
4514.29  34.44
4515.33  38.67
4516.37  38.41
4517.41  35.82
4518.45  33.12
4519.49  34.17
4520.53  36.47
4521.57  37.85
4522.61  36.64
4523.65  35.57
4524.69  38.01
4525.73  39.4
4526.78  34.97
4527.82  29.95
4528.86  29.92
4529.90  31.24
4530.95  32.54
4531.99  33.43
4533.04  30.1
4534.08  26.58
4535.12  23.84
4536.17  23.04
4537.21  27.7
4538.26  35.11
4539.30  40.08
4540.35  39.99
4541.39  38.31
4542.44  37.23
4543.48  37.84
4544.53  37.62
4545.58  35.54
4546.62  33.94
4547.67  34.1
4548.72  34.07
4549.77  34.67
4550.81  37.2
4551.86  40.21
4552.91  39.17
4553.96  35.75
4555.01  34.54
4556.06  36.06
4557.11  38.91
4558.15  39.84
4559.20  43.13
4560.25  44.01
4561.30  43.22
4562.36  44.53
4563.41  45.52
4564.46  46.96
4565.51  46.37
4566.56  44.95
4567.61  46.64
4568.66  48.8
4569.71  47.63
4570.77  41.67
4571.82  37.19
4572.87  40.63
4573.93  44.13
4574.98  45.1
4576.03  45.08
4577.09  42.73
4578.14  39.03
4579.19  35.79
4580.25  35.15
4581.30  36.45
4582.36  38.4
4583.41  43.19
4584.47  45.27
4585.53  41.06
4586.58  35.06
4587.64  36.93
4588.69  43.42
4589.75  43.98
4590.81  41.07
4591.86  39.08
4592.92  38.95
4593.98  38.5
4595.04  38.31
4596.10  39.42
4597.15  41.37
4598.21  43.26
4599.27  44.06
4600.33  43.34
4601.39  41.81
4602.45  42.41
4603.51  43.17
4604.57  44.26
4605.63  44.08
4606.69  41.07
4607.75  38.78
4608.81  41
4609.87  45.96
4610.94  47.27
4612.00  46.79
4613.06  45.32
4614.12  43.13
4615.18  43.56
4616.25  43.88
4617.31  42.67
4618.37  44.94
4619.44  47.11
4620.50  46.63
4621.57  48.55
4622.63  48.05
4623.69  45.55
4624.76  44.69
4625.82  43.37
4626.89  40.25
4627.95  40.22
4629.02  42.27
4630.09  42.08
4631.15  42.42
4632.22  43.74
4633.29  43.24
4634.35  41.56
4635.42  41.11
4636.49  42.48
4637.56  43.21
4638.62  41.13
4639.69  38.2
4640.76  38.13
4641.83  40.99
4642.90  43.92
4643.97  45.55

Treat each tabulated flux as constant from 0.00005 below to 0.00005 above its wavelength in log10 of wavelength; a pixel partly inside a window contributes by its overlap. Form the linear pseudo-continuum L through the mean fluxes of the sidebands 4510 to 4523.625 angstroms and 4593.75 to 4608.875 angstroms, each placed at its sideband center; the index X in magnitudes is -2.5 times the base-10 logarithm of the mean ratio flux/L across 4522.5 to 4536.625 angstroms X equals 0.164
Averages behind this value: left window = 36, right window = 41.7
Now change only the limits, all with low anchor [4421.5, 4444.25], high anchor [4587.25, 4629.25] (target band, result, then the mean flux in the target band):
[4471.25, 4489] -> -0.093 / 33.6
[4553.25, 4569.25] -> -0.108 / 42.6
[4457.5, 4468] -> 0.051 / 27.9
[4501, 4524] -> -0.069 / 36.1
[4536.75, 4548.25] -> 0.018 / 36.2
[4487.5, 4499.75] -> -0.029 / 33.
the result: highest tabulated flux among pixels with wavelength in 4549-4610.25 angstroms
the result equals 48.8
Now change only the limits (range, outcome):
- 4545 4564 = 45.52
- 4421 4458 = 31.48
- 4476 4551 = 40.08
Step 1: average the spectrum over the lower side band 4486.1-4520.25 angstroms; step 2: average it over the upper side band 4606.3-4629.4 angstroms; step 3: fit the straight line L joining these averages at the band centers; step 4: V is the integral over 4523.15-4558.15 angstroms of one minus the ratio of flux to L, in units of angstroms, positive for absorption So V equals 3.3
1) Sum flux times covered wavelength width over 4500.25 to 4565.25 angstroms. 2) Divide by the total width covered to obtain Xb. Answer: 36.2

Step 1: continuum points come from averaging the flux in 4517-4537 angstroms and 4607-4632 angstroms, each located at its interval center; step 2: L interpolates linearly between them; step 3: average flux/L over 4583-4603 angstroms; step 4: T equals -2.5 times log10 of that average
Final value -0.01 mag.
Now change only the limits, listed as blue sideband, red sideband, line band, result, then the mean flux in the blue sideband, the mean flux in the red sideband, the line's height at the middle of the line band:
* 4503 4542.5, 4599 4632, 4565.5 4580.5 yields -0.09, 34.5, 43.8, 39.6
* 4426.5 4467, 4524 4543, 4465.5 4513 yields -0.14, 27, 32.9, 29.9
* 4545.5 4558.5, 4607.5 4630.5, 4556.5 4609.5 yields -0.05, 36.5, 44.3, 40.1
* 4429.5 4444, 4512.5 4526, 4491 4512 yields -0.02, 27.5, 36.2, 34.3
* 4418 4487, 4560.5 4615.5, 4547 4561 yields 0.03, 28.8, 42.3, 38.9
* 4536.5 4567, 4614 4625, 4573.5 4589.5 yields 0.03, 38.7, 45.4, 41.7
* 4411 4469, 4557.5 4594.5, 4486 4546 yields 0.02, 27.2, 42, 35.5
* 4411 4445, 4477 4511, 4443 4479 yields 0.05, 26.8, 34.5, 30.6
